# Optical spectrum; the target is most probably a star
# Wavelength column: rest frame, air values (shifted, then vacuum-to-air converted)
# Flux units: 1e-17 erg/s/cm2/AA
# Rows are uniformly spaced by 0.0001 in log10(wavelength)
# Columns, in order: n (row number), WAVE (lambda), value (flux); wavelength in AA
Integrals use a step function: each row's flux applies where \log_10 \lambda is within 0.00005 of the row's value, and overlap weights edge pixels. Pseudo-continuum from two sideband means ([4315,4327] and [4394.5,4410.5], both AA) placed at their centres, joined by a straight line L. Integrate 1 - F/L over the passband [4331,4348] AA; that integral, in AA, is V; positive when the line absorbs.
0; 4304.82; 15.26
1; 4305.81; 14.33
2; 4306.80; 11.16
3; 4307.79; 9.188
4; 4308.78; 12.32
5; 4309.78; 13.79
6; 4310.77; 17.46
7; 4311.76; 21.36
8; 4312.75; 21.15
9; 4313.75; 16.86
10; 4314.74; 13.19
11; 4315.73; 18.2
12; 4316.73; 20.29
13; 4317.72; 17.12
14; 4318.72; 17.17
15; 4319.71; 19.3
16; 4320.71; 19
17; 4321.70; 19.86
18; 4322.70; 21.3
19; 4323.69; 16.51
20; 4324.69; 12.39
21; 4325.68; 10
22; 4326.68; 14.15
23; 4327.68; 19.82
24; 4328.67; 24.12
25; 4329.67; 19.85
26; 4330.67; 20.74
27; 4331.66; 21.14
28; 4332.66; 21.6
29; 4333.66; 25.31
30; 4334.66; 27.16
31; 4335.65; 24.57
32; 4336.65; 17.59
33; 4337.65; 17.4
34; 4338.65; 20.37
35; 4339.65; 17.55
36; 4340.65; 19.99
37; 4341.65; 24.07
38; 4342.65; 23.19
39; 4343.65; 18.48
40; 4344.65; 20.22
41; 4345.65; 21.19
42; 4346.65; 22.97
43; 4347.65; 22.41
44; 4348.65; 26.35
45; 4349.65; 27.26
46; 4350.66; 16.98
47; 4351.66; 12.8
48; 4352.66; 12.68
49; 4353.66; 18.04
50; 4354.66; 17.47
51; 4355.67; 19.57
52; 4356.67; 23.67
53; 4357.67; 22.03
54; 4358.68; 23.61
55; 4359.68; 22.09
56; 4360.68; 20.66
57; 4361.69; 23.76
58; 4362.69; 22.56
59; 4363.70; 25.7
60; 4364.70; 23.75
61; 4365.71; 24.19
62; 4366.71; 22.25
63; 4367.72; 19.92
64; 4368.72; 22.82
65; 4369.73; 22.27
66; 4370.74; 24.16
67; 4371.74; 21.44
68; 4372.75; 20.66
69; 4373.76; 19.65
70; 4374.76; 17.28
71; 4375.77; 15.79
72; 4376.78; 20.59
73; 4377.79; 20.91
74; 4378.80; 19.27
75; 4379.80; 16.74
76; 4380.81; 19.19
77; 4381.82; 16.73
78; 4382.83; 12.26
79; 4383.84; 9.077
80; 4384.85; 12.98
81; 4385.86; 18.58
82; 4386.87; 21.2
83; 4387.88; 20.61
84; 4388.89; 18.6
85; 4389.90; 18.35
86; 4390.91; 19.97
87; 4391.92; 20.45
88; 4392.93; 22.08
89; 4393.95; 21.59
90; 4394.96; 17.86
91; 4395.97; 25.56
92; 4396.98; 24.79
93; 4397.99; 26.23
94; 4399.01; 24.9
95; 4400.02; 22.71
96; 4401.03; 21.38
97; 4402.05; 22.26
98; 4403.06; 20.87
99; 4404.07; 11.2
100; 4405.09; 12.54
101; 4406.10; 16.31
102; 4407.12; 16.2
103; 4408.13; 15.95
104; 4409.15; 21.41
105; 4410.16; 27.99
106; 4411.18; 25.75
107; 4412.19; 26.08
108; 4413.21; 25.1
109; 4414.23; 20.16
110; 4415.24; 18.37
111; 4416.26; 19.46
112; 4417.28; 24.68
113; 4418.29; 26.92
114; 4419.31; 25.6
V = -3.5 AA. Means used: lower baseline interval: 17.1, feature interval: 21.5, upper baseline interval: 20.4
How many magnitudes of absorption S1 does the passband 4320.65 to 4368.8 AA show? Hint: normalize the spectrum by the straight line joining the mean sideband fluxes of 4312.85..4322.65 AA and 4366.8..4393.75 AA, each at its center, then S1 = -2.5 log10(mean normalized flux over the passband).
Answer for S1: -0.12 mag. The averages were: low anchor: 18.2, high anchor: 19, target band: 20.6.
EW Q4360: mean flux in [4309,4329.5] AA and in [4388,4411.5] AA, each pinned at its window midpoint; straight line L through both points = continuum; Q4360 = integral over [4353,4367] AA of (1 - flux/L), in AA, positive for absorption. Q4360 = -2.08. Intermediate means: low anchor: 17.6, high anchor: 20.6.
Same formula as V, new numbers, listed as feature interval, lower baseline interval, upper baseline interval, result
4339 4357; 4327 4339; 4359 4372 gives 1.5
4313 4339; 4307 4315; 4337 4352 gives -1.6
